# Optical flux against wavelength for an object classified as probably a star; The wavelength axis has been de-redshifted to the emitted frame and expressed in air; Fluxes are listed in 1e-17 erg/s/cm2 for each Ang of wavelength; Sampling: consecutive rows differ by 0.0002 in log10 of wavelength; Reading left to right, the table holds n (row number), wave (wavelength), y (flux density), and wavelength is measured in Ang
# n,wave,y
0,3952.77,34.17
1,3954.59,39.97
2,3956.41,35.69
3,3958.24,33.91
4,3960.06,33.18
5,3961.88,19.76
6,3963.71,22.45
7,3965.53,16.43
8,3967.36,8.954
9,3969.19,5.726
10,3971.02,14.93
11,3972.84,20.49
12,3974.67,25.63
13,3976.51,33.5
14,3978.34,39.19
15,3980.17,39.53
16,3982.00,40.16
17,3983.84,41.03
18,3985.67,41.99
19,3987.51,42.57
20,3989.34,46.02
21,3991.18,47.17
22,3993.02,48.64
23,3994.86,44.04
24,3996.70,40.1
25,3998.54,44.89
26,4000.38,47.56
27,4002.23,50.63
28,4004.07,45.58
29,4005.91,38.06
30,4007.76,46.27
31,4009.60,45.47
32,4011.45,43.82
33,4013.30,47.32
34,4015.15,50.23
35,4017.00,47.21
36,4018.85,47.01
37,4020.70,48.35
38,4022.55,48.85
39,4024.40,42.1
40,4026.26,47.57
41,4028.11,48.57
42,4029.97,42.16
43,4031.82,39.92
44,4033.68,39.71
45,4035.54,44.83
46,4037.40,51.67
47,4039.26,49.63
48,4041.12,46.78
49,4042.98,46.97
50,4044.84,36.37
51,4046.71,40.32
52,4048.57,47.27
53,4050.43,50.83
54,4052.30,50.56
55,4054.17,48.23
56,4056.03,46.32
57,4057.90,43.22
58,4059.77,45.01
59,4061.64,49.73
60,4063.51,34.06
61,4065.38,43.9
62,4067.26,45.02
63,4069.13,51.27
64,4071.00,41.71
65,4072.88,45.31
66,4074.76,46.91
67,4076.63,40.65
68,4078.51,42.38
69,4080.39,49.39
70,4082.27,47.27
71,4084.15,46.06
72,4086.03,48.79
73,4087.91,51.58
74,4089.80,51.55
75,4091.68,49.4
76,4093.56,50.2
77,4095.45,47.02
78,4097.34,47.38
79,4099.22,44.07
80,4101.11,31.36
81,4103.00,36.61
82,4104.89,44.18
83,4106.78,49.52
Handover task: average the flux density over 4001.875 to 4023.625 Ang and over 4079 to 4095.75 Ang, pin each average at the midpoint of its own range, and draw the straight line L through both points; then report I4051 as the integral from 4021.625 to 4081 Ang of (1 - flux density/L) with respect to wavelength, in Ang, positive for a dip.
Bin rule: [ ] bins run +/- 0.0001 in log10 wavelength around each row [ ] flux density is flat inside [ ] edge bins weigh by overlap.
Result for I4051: 3.1 Ang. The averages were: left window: 46.4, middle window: 45.2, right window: 48.9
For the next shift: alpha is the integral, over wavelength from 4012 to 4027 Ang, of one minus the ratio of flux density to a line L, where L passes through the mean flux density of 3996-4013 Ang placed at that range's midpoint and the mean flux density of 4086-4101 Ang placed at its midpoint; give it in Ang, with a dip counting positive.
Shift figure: -0.62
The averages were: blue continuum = 44.9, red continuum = 47.8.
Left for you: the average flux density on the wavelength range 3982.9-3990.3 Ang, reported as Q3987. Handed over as 42.9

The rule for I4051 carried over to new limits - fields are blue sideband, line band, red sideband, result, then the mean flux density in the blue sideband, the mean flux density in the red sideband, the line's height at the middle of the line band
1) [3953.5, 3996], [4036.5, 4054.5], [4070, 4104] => -2.8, 32.3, 45.4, 40.6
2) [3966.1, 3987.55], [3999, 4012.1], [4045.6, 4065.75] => -4.0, 28.7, 45.4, 34.8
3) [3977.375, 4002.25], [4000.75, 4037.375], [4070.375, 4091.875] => -0.9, 43.6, 46.7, 44.6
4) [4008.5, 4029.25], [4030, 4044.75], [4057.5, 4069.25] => 0.3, 46.9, 44.2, 45.8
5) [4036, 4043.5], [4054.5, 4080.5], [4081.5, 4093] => 2.3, 48.6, 49.2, 49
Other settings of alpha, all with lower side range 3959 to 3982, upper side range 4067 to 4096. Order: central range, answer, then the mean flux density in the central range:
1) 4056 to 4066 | -0.1 Ang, 43.5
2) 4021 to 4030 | -2.8 Ang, 46.4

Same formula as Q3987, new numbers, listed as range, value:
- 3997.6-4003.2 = 47.6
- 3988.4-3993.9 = 47.3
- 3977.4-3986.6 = 40.4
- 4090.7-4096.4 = 48.9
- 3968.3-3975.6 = 16.7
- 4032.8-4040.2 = 46.5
